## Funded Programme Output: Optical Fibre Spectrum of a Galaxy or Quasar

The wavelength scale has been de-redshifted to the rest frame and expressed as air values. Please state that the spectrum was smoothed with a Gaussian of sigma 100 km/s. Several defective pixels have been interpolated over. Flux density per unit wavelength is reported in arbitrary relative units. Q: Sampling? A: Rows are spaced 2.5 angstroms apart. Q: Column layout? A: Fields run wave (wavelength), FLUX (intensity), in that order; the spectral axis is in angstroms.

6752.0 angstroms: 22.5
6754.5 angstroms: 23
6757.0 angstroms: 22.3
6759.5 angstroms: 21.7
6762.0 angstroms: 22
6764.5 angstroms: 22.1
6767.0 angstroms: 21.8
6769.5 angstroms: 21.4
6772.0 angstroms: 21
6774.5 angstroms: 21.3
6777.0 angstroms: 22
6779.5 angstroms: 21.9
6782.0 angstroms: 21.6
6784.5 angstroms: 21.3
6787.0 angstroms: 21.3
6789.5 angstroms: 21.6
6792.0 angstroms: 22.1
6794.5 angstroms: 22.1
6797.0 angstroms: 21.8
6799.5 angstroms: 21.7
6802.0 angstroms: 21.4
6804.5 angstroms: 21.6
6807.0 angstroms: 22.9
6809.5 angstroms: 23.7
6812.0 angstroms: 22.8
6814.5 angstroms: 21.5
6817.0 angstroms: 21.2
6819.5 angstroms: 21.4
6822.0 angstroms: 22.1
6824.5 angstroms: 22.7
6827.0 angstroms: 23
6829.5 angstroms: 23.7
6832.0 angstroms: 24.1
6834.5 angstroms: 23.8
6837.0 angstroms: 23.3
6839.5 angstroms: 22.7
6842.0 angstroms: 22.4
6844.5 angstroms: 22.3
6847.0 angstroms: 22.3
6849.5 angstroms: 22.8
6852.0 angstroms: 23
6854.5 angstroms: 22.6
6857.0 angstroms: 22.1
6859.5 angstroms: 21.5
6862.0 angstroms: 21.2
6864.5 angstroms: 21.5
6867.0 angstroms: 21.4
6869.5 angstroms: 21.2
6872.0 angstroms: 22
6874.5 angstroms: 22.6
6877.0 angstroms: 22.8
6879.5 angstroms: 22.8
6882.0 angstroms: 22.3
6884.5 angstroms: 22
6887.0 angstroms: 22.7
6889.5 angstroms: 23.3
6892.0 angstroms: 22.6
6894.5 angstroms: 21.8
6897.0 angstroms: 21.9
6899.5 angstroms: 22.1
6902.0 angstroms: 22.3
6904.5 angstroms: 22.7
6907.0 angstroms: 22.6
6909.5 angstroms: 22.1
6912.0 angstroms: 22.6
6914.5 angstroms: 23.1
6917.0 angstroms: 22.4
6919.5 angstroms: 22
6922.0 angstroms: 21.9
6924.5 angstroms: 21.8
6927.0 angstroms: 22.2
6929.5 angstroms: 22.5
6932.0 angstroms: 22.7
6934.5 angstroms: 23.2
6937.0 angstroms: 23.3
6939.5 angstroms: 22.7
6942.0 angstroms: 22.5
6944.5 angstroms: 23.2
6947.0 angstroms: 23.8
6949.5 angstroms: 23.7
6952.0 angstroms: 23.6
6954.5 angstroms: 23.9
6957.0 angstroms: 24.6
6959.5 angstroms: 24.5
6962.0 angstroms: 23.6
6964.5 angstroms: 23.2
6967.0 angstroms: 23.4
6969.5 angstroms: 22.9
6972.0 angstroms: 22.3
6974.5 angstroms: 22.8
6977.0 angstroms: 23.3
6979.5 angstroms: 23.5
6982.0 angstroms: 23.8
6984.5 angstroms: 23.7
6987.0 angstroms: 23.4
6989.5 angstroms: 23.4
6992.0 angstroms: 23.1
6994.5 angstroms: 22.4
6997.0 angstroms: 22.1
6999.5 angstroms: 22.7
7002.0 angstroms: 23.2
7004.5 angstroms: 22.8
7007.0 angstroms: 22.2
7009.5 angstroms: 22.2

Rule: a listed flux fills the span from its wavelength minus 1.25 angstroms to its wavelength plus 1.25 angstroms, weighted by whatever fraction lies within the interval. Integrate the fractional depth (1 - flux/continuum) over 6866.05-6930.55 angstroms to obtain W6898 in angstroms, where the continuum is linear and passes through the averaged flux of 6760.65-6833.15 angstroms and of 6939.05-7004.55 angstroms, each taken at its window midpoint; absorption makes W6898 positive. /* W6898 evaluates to 1.3 angstroms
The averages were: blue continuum 22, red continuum 23.3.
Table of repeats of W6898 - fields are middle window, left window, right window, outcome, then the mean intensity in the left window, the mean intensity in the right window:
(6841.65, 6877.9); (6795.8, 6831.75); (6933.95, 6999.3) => 0.80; 22.3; 23.3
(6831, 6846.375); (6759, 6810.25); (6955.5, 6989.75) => -0.53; 21.8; 23.5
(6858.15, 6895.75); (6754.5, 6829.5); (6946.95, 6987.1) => 1.00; 22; 23.5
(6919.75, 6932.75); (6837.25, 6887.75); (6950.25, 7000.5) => 0.37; 22.2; 23.3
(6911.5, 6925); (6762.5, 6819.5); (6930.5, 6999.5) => 0.33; 21.8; 23.3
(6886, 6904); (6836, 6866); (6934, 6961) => 0.37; 22.3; 23.6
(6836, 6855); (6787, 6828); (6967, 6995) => -0.30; 22.1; 23.2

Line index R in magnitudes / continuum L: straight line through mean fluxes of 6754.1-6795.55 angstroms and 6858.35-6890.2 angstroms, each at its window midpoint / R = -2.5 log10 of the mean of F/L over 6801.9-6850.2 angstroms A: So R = -0.03 mag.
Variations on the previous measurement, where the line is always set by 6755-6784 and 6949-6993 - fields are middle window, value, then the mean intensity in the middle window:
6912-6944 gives 0.03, 22.5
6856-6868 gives 0.05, 21.5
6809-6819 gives 0.00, 22.1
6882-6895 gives 0.01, 22.5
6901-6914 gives 0.02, 22.5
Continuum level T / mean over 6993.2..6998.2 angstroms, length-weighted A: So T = 22.3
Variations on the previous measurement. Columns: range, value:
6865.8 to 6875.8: 21.8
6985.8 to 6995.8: 23.1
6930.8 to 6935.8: 23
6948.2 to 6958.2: 23.9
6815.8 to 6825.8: 21.9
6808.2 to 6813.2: 23.3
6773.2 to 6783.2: 21.7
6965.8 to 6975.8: 22.8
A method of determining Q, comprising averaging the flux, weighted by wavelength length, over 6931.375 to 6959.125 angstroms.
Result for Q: 23.4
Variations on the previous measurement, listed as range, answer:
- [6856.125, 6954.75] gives 22.5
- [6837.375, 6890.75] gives 22.3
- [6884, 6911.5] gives 22.4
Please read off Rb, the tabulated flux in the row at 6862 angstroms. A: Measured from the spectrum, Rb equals 21.2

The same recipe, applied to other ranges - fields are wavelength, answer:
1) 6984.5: 23.7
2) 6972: 22.3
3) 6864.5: 21.5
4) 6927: 22.2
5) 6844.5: 22.3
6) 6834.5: 23.8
